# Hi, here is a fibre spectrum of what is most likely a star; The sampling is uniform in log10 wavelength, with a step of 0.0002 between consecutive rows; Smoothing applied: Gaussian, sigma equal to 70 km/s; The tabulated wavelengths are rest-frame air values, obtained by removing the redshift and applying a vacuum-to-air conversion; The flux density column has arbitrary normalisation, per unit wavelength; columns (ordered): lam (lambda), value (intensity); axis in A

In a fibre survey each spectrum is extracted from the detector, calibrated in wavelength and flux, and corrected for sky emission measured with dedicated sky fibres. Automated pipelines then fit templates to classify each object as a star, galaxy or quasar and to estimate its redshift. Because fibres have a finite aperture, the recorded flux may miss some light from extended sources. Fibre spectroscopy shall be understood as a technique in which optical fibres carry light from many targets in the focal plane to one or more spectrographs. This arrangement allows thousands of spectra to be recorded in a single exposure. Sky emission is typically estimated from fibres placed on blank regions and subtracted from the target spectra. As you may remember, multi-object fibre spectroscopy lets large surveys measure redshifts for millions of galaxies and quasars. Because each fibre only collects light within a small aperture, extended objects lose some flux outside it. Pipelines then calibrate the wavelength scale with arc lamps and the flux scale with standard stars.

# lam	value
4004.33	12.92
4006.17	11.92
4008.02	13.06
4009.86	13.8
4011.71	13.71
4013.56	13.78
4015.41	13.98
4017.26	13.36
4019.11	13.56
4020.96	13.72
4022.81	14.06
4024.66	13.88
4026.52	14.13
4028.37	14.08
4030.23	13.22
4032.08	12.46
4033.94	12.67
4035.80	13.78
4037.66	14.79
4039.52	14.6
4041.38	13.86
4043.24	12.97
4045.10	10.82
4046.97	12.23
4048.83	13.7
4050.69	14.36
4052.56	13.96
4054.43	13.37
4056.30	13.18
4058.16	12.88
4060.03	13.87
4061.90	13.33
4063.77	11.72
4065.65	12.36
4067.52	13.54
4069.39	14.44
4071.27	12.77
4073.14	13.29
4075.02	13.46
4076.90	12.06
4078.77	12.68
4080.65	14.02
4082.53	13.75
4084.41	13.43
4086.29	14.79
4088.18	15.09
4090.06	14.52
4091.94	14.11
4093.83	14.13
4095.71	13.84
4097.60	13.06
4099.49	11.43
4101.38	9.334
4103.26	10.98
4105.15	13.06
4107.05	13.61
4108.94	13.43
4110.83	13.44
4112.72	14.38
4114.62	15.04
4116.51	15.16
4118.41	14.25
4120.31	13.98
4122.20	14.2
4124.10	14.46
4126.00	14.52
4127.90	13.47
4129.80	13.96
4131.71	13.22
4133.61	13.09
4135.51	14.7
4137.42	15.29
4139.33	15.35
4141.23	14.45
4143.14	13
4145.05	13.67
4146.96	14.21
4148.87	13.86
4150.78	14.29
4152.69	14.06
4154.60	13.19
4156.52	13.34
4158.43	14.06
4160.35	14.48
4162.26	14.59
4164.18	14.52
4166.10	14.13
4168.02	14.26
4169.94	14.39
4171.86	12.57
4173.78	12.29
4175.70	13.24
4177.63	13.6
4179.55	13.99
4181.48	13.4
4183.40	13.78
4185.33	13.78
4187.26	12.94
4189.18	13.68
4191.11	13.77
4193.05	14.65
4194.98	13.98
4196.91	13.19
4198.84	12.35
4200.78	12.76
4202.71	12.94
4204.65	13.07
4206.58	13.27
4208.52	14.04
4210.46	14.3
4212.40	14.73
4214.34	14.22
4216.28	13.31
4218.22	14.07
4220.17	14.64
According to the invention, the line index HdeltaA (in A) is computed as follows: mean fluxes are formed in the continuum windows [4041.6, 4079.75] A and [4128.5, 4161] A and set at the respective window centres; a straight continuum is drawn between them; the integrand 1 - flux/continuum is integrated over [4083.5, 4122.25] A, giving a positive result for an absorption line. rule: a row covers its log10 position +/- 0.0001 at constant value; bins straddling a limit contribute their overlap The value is -0.1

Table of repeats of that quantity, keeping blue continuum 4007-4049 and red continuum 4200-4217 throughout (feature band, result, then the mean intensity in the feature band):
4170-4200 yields 0.4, 13.4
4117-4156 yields -1.4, 14.1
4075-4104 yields 0.8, 13.2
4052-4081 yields 0.8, 13.2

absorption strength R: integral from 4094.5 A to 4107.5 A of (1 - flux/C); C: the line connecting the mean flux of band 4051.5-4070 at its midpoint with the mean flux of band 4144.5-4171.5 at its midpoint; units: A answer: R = 1.3 A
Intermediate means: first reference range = 13.2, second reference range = 14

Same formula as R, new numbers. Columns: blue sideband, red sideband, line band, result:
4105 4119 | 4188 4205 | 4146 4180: -0.4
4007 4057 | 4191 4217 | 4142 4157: -0.2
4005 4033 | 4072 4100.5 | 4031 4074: 0.9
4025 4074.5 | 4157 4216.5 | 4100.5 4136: -0.2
